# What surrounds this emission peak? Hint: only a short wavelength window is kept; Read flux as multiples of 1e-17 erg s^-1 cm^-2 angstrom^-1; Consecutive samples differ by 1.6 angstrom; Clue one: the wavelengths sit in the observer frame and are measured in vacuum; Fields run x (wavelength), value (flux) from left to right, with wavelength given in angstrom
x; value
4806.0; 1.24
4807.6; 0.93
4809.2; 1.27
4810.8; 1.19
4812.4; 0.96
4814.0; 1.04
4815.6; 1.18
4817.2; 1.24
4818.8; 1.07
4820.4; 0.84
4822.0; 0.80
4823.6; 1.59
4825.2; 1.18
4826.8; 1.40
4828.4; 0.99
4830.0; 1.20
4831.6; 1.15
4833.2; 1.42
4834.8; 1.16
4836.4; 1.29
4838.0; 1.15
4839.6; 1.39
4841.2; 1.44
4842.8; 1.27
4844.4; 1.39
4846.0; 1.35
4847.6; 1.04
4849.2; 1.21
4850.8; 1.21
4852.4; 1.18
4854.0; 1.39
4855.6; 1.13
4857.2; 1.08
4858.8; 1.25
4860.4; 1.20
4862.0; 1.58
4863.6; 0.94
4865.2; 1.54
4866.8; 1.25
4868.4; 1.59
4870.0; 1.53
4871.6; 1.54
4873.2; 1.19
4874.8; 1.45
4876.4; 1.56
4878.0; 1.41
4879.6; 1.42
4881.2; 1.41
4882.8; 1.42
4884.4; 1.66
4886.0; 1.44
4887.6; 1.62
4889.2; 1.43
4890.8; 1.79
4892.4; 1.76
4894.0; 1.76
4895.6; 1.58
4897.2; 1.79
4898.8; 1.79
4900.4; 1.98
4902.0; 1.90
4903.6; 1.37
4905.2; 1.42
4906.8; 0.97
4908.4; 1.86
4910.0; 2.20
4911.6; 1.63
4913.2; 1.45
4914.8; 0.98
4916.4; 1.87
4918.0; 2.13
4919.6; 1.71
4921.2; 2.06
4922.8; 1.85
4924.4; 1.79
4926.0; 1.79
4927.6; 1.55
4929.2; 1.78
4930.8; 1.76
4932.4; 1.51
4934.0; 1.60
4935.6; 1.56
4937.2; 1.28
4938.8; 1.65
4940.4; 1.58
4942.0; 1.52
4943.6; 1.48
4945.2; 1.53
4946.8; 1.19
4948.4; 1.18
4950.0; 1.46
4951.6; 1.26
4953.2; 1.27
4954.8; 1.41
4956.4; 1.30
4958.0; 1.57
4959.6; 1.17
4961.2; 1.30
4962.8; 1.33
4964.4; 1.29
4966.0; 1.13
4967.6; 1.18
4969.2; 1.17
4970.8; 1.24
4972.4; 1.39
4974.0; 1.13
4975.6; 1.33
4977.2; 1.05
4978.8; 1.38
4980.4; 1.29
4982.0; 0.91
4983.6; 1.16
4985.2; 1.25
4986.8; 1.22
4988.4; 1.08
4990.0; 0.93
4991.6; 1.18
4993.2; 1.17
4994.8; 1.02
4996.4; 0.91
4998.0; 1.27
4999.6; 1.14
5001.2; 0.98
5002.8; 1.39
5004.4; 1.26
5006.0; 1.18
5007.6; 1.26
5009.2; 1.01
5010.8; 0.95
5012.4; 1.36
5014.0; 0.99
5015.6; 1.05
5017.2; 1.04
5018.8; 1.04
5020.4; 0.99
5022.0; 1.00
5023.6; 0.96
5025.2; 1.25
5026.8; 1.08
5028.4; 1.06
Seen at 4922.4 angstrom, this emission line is C IV 1549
